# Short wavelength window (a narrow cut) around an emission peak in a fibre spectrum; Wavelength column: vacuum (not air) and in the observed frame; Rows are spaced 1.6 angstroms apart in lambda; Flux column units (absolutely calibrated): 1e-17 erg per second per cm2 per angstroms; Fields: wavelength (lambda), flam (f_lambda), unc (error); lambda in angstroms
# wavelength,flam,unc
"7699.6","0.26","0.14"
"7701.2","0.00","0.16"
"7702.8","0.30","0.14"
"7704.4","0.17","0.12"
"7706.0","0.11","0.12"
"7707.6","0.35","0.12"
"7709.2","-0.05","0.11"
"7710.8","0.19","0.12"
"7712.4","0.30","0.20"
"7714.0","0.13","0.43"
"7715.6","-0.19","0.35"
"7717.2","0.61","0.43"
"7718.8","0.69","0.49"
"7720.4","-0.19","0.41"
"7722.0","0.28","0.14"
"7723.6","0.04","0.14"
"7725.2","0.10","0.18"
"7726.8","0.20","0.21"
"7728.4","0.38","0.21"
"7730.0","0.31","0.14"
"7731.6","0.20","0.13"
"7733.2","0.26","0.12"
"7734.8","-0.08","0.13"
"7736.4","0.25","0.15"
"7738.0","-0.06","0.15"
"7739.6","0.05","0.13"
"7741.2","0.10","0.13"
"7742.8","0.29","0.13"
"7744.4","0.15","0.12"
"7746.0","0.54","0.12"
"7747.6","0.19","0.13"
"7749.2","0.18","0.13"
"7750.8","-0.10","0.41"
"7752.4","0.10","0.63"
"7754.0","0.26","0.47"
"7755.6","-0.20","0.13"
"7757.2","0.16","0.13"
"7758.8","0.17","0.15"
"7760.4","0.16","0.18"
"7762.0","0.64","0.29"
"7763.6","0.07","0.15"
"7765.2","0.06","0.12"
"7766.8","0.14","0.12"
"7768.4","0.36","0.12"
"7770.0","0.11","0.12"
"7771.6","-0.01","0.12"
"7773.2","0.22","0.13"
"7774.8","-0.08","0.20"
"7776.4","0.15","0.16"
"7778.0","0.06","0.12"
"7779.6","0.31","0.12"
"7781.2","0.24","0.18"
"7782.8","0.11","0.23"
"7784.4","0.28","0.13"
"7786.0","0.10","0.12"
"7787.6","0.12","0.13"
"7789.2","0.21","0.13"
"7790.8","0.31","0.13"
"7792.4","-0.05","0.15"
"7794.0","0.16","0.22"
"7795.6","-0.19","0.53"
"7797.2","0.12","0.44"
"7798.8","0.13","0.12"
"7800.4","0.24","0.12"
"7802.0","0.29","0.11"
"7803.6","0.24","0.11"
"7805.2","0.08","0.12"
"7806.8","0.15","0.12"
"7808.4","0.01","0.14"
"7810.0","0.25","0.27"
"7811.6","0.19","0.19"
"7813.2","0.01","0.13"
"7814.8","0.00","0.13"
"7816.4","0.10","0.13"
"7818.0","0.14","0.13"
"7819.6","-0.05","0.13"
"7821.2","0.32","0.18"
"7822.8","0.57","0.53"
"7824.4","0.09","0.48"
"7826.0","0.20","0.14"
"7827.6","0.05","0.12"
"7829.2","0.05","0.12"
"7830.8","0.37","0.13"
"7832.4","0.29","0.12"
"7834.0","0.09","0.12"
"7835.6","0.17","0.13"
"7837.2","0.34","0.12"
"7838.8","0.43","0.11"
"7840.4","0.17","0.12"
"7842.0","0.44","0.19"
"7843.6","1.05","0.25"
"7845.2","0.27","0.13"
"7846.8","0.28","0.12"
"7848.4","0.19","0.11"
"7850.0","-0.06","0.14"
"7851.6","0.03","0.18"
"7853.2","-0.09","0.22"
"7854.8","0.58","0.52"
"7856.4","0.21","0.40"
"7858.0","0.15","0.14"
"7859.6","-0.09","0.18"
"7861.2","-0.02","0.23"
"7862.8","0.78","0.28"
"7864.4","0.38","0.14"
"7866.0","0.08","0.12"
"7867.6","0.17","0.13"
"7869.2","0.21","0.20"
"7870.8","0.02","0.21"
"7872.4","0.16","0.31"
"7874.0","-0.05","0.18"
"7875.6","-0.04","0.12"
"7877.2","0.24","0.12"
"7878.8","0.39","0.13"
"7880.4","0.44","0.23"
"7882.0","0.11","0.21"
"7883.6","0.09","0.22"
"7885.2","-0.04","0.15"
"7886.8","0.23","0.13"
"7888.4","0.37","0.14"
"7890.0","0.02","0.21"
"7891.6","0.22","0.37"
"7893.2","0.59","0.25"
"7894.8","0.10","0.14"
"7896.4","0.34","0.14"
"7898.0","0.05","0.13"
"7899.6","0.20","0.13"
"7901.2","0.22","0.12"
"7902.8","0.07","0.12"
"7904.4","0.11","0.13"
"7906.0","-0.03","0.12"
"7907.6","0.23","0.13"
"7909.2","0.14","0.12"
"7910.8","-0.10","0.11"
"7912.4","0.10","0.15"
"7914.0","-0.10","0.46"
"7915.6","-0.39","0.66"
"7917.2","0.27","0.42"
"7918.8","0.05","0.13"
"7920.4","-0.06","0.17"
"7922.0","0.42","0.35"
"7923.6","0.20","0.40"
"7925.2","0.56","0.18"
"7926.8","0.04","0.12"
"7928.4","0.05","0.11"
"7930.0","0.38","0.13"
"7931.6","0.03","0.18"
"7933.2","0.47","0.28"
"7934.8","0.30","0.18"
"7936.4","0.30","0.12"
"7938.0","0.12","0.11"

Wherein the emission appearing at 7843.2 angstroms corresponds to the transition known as H-gamma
